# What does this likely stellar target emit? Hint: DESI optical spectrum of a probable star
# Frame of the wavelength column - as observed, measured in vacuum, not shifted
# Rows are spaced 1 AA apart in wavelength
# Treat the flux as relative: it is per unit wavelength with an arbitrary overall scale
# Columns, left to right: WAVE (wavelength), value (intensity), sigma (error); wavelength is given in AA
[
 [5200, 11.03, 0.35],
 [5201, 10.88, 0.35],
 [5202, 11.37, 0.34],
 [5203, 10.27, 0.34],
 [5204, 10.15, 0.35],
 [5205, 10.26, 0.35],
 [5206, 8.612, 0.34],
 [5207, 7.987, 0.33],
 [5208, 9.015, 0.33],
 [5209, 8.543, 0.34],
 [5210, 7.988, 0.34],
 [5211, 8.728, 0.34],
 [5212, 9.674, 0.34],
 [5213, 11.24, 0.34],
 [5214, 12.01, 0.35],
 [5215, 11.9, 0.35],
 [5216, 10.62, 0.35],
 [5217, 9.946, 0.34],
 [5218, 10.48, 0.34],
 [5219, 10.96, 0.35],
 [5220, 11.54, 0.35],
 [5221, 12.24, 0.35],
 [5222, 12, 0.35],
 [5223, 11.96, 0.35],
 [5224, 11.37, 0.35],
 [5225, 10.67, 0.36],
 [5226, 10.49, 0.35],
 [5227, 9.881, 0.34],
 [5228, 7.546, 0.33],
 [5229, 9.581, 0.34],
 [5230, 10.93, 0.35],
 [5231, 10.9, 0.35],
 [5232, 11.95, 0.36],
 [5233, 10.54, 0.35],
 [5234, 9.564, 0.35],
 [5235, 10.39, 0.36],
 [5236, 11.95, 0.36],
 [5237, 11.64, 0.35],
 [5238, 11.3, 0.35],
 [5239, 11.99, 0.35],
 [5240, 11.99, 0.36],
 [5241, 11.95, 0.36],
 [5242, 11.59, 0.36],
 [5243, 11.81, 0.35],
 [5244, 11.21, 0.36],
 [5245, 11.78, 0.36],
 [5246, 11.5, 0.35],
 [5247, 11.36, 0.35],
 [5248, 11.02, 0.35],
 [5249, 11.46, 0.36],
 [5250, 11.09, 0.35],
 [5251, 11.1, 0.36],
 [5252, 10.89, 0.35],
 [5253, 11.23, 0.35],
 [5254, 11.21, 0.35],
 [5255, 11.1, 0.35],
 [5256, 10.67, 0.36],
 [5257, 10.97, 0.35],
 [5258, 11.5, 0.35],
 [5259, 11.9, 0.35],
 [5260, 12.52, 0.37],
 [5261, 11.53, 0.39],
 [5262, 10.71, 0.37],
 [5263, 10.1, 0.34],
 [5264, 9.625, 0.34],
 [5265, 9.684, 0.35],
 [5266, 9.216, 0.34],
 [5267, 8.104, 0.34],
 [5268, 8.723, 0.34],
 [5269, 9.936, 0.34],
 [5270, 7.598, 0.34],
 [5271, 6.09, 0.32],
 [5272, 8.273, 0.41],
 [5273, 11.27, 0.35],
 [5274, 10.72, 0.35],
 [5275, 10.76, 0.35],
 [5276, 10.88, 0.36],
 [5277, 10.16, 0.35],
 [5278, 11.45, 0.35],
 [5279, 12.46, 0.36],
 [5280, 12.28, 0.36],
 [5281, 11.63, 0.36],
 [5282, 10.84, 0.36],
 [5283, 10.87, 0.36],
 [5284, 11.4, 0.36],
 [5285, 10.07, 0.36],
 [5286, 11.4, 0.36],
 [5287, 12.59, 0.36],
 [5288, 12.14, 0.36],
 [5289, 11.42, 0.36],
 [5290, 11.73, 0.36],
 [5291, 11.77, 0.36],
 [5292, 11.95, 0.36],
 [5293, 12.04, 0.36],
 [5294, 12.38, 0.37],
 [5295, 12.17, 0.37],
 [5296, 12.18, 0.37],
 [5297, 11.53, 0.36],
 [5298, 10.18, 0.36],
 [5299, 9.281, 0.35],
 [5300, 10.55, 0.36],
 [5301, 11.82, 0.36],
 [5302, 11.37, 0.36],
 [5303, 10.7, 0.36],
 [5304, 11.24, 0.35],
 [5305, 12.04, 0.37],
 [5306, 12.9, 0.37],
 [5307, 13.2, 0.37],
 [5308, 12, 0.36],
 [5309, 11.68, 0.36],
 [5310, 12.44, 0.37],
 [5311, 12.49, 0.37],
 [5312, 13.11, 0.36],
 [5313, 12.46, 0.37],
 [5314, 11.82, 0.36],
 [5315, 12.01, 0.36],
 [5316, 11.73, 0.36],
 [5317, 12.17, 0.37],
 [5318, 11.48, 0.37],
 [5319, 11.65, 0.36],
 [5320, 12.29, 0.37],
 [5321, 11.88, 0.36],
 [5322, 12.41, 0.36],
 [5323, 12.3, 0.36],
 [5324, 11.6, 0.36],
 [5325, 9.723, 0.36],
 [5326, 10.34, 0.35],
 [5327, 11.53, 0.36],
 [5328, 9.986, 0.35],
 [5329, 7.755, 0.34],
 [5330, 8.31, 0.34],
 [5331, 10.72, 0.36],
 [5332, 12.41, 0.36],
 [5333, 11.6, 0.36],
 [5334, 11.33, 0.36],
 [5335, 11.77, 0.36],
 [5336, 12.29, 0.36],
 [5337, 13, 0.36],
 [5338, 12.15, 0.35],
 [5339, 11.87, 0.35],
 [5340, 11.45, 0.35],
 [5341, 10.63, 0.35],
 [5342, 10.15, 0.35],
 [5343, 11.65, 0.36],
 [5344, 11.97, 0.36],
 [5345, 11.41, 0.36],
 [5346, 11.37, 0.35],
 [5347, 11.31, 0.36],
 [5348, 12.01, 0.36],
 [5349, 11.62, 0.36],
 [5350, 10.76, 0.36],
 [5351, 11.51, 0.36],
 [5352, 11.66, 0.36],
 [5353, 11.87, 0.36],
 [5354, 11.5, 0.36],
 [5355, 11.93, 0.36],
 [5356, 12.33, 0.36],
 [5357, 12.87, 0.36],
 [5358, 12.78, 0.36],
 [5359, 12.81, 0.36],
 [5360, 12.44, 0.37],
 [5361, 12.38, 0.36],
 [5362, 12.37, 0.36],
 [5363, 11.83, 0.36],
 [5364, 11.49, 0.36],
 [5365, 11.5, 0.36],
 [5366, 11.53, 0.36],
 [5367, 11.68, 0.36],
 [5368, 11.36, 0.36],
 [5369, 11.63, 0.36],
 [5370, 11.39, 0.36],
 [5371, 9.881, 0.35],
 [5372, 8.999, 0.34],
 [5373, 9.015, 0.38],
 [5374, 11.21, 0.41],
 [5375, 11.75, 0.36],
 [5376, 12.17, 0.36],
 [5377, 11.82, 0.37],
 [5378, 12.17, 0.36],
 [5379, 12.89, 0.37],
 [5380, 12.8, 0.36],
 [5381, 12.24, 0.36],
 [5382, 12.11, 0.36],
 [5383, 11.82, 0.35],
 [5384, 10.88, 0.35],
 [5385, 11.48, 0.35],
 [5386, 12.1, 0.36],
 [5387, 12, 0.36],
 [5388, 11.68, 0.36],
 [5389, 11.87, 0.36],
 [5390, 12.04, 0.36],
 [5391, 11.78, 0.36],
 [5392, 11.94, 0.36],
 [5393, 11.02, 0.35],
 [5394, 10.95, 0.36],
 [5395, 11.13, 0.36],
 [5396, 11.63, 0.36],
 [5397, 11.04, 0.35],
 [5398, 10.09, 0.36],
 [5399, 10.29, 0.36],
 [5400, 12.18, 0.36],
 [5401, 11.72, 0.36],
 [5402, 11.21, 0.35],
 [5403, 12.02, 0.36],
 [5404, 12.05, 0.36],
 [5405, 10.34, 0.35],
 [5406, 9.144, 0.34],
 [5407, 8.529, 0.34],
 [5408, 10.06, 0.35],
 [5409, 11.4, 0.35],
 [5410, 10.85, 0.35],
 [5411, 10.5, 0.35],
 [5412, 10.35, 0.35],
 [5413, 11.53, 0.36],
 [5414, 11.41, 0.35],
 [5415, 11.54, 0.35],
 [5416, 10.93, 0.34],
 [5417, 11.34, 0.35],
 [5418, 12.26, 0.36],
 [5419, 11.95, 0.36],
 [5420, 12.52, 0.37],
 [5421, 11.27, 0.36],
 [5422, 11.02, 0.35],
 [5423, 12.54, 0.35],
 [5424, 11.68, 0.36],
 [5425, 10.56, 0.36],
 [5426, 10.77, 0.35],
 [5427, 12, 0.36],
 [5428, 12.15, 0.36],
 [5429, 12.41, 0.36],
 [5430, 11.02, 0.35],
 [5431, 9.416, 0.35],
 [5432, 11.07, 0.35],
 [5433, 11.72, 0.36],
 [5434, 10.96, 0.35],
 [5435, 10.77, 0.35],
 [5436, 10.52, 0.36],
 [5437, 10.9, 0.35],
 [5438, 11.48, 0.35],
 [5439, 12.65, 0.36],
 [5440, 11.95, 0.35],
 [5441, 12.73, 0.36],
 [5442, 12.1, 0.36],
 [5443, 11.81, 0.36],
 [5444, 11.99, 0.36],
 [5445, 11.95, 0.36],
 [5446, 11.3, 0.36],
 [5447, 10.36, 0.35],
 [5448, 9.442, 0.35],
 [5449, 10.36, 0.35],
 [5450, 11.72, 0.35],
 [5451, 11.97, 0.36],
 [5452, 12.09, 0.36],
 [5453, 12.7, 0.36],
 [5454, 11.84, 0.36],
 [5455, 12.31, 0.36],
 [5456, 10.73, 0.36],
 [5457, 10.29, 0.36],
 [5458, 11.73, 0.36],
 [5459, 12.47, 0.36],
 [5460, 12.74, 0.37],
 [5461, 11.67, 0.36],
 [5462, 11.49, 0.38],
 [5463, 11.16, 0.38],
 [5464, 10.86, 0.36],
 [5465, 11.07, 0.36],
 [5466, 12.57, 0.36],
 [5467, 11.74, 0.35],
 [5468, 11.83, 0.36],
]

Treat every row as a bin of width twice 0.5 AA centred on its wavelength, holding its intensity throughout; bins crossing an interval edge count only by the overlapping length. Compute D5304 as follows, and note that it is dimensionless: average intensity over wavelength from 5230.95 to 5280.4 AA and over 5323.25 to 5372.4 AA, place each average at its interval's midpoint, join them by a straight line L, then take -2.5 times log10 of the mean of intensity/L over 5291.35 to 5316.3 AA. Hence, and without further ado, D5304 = -0.07 mag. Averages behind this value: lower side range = 10.8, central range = 11.8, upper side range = 11.4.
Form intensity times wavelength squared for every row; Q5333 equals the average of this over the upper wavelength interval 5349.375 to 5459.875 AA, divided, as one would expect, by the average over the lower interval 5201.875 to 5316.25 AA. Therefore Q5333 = 1.1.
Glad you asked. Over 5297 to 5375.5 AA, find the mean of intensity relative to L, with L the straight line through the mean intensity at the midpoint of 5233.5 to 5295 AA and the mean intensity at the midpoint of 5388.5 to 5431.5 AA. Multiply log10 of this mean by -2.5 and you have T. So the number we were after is -0.04 mag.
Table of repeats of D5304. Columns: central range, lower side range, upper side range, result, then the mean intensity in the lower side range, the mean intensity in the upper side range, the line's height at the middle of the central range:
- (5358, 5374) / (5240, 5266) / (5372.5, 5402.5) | 0.01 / 11.2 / 11.6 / 11.5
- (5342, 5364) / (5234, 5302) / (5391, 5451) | -0.07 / 11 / 11.2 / 11.1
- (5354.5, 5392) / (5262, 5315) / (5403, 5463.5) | -0.05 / 11.1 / 11.3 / 11.2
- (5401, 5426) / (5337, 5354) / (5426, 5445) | 0.04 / 11.5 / 11.5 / 11.5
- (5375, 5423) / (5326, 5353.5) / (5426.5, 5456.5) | 0.00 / 11.2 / 11.5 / 11.4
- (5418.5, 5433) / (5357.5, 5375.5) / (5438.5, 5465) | 0.01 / 11.4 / 11.6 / 11.6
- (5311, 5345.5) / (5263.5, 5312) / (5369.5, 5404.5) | -0.03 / 11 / 11.5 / 11.2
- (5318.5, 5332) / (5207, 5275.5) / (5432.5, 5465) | 0.01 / 10.6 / 11.5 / 11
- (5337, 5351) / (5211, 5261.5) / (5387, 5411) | -0.04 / 11.1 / 11.1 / 11.1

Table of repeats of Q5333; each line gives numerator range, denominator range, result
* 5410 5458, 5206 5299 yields 1.13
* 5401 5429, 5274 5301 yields 1.03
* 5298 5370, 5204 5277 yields 1.14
